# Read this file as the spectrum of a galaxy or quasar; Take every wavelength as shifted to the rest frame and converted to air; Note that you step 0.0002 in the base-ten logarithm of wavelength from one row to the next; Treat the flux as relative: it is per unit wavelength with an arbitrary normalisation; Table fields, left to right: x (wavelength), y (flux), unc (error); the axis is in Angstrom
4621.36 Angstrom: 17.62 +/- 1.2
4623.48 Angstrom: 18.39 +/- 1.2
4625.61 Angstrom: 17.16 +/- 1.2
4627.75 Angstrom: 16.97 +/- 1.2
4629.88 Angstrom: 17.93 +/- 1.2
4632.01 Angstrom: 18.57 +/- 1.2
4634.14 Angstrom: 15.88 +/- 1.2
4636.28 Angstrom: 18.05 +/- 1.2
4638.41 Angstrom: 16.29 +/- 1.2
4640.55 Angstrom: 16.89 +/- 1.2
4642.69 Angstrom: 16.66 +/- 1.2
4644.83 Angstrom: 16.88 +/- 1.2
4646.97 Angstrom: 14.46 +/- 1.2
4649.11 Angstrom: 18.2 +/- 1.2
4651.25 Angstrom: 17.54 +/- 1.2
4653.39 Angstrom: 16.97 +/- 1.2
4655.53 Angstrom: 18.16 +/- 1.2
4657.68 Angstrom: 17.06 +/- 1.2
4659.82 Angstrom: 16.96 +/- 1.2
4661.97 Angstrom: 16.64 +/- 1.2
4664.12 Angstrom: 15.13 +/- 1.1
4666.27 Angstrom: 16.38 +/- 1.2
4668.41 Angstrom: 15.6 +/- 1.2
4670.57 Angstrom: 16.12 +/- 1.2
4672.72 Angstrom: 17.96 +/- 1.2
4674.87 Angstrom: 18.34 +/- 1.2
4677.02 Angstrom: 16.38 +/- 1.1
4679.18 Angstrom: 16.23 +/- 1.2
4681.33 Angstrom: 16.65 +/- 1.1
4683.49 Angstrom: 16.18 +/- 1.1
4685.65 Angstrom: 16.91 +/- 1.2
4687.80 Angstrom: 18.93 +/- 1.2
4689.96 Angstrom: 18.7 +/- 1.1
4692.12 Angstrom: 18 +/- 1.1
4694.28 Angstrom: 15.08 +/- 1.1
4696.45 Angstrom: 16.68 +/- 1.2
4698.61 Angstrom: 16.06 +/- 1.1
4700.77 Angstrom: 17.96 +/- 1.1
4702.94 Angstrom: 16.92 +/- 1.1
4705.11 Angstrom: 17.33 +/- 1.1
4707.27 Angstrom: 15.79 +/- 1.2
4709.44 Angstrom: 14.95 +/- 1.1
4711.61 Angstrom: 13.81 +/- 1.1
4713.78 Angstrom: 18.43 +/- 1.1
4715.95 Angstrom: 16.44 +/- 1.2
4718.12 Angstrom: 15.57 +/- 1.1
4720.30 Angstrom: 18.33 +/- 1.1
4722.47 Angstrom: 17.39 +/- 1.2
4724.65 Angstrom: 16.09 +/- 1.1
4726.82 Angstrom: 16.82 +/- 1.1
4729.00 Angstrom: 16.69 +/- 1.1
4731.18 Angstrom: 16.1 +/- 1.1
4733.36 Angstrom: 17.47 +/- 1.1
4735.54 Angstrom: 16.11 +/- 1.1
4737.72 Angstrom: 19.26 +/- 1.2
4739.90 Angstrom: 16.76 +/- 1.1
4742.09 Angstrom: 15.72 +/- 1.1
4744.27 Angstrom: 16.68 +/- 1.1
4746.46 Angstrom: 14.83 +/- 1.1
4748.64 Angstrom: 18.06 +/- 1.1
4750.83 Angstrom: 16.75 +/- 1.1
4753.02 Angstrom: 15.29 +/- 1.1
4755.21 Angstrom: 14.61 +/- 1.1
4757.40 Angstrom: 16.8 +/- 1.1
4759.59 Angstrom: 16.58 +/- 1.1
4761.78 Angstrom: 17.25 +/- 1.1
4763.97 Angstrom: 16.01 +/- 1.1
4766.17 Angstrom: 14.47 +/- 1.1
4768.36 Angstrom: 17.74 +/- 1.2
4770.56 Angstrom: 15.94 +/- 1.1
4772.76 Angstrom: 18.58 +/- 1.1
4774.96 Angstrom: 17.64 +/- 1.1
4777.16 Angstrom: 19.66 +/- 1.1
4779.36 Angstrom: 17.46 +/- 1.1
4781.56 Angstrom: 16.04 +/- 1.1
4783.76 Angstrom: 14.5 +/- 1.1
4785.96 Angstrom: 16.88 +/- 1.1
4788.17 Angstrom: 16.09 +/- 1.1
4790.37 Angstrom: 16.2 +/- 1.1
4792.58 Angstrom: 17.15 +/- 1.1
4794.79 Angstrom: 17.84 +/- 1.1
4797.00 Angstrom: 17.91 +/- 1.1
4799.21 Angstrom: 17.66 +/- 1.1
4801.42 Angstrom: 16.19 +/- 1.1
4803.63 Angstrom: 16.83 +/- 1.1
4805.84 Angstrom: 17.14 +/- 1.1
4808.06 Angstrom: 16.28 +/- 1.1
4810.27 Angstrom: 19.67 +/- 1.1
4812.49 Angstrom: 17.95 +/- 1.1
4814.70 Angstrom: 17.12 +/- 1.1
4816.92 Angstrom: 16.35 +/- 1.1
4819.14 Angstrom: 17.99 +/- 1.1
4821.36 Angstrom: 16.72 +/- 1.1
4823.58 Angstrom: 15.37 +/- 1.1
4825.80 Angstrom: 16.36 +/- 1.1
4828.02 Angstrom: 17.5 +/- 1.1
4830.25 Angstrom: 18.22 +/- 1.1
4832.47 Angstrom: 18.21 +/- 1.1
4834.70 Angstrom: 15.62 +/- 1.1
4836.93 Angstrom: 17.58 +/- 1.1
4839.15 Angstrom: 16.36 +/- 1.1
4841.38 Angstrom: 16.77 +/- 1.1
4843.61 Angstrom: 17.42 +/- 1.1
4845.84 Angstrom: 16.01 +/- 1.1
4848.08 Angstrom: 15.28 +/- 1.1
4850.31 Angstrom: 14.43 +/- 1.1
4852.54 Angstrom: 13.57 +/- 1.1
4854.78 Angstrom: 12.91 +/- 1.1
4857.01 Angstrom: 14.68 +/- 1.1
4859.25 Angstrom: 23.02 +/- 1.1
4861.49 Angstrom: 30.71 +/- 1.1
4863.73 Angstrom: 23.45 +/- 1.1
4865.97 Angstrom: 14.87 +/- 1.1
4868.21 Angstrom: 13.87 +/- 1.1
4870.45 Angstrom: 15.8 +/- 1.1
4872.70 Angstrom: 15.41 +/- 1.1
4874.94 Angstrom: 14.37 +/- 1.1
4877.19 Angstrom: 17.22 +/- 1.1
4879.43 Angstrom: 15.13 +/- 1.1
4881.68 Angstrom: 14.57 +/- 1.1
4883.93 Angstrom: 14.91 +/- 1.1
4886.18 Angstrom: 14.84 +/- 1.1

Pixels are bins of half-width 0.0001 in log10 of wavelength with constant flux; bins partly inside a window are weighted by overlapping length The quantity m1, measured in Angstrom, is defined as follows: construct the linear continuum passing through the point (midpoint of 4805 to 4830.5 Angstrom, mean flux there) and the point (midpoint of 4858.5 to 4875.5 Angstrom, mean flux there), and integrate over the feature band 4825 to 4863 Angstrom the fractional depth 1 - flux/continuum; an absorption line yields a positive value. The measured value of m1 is 1.6 Angstrom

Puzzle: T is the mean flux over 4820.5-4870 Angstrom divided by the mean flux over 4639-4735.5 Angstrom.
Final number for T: 1.0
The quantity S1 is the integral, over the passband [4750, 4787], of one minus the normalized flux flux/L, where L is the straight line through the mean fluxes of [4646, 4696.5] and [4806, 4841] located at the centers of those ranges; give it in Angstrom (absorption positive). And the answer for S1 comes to 0.99 Angstrom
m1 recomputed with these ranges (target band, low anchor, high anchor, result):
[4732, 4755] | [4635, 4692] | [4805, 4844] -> 0.6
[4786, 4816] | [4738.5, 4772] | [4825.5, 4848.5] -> -1.0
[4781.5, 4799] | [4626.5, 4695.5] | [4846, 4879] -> 0.4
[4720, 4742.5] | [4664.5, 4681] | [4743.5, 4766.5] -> -0.9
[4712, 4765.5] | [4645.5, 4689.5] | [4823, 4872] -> 1.2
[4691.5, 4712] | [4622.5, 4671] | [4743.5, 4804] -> 0.6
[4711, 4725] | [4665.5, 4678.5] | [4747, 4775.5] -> 0.0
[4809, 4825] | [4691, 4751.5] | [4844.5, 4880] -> -0.4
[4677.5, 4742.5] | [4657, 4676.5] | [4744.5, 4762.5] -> -1.2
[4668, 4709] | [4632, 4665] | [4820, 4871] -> 0.0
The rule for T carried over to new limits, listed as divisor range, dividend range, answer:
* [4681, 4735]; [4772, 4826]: 1.02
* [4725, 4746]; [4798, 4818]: 1.03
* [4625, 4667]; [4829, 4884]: 0.99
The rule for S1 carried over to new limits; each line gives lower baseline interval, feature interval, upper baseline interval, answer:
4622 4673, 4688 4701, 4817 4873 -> -0.1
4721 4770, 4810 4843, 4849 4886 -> -0.9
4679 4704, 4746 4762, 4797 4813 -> 0.9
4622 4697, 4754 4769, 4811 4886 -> 0.7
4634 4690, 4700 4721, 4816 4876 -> 0.5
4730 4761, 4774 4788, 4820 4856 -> -0.5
